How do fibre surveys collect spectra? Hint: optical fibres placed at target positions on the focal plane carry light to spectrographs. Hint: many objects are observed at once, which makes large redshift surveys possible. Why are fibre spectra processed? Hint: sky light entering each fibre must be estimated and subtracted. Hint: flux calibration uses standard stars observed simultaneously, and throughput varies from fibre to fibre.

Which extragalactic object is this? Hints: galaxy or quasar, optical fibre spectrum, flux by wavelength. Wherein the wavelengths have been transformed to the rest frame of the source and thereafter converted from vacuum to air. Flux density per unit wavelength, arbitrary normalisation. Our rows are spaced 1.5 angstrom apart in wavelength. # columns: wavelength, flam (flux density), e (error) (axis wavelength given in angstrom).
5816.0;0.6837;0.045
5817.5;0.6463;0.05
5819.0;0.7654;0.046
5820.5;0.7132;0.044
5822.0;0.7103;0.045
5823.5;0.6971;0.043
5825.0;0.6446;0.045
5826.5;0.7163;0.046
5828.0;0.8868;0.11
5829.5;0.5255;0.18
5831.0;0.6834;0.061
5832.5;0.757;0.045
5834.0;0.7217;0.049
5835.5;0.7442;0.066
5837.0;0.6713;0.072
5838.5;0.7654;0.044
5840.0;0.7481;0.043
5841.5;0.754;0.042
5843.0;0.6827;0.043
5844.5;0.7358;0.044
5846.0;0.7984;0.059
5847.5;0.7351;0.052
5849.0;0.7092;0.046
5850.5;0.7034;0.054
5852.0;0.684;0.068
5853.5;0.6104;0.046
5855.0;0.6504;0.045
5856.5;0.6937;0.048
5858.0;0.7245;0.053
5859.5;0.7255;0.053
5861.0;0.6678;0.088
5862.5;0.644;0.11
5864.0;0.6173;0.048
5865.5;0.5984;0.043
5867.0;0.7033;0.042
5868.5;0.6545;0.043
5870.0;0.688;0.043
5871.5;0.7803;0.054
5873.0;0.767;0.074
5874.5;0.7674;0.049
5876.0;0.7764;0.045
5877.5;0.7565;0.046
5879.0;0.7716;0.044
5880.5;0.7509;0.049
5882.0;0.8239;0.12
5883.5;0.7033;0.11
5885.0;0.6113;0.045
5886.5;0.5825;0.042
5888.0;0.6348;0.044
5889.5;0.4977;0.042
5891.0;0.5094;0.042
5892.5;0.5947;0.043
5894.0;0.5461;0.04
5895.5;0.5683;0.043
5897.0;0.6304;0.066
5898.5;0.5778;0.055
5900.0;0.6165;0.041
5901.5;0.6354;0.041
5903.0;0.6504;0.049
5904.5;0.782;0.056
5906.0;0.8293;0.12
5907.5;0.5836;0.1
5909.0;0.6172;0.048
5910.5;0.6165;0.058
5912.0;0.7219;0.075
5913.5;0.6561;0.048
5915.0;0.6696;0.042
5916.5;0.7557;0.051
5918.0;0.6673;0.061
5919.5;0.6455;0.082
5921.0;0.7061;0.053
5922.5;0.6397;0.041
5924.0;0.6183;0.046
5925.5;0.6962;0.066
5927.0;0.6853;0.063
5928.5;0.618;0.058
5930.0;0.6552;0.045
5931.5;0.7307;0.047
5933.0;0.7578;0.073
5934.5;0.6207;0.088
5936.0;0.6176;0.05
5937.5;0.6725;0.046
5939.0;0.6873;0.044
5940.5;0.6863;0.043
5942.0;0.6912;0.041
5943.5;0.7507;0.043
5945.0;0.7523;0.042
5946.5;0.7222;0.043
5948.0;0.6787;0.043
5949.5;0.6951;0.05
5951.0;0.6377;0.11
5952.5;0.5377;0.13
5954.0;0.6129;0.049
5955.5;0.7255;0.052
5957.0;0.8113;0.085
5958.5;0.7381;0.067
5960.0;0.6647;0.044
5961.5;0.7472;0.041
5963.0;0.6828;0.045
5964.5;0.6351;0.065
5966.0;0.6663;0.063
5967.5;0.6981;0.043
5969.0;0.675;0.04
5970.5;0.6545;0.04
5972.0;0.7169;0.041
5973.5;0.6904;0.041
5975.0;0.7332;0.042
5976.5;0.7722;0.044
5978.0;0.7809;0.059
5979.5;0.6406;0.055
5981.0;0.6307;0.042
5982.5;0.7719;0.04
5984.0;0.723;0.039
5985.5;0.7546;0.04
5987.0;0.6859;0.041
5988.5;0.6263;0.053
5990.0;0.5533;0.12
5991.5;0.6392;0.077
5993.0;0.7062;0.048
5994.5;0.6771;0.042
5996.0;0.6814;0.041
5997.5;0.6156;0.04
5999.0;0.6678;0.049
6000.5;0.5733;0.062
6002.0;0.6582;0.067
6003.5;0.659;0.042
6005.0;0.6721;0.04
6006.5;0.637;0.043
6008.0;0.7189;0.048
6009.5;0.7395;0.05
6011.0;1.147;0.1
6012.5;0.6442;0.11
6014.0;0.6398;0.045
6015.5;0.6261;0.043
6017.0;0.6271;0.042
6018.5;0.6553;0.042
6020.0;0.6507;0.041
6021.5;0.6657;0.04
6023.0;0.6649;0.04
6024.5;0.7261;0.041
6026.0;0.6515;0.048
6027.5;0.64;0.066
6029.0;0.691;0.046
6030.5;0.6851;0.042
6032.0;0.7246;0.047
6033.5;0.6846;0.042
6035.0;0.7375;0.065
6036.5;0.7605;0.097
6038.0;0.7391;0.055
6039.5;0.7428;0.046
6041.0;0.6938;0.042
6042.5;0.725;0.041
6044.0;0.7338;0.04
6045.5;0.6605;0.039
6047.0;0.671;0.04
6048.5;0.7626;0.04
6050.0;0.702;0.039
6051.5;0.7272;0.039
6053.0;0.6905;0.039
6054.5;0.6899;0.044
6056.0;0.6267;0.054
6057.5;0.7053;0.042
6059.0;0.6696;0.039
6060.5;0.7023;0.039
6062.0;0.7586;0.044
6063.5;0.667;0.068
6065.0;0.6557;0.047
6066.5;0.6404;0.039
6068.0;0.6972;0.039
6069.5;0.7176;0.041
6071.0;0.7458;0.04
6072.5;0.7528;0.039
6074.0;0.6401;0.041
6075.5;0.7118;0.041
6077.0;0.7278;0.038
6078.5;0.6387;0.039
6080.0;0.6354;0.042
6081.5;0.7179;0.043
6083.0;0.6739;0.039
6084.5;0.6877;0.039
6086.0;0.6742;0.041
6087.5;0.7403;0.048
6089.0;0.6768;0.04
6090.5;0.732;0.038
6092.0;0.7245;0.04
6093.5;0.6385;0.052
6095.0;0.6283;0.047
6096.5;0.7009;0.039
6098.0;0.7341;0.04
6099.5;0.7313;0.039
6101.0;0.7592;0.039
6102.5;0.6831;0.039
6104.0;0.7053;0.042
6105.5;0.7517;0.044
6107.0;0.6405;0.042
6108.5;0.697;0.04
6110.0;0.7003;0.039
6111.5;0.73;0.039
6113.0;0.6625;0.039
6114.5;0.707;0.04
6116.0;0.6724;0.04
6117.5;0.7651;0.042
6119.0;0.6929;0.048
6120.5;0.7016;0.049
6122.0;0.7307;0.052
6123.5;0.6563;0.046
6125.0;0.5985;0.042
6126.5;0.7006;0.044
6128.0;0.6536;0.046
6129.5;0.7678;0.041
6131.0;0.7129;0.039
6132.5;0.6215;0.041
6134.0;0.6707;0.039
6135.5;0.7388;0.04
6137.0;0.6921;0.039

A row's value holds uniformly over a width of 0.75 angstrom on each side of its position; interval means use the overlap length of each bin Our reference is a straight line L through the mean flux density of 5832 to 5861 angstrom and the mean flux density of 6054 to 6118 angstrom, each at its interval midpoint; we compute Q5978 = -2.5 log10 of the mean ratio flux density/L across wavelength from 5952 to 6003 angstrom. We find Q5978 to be 0.04 mag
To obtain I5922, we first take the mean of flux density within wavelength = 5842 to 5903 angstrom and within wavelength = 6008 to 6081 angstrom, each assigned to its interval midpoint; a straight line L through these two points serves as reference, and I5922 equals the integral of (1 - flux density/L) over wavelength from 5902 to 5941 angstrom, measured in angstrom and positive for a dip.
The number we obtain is 0.3 angstrom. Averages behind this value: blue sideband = 0.673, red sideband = 0.7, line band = 0.676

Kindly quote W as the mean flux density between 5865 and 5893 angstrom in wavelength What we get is 0.684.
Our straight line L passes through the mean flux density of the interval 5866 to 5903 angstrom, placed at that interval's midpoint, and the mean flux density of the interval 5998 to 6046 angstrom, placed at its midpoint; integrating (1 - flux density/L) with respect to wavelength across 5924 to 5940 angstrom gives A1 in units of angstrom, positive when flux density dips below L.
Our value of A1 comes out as 0.1 angstrom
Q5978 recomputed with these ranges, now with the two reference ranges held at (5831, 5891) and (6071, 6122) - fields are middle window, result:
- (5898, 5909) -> 0.053 mag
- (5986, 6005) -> 0.084 mag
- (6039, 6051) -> -0.018 mag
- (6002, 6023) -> 0.006 mag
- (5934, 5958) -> 0.027 mag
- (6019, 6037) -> 0.017 mag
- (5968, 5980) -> -0.015 mag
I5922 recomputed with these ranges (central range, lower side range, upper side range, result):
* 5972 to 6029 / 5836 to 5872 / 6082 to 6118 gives 1.11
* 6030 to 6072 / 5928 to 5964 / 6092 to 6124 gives -0.53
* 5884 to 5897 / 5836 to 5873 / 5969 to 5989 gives 2.36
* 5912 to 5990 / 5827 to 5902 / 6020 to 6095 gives 0.23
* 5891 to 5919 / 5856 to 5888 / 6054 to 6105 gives 2.19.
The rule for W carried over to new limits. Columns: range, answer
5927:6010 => 0.683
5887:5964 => 0.663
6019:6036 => 0.684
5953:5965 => 0.7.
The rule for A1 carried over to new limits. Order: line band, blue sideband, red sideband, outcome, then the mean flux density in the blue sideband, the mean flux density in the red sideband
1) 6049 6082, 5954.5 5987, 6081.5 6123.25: 0.53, 0.709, 0.701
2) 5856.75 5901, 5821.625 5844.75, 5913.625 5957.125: 2.13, 0.715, 0.679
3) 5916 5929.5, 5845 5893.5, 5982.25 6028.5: 0.29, 0.685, 0.68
